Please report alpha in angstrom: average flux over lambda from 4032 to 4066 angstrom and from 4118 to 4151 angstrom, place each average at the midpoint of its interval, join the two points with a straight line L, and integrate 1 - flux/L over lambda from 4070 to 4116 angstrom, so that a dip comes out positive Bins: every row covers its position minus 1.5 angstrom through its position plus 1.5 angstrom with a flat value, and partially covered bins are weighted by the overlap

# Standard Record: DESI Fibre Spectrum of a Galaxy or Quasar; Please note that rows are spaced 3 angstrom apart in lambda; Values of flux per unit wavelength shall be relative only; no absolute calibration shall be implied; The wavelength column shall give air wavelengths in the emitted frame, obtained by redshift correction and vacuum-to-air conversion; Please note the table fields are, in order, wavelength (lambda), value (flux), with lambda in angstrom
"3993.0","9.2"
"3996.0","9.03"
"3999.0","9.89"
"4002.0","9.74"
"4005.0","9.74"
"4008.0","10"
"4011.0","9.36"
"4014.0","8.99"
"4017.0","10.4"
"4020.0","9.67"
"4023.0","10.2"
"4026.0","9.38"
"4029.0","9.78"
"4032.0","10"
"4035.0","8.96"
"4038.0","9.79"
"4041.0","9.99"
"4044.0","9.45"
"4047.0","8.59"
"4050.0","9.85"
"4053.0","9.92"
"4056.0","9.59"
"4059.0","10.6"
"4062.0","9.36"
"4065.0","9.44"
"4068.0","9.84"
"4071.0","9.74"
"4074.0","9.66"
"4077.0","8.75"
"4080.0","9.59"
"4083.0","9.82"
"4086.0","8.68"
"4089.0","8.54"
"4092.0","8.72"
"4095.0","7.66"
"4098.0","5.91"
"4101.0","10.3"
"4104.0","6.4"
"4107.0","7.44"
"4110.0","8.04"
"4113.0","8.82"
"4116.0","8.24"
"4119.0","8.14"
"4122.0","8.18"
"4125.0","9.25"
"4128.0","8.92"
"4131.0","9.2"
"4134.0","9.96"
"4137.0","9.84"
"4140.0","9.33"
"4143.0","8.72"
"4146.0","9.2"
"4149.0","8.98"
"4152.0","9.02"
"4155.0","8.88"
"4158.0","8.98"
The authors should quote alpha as 4.1 angstrom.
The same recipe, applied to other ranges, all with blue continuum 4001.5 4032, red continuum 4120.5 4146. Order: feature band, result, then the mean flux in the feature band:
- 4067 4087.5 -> 0.0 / 9.43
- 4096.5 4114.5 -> 2.9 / 7.82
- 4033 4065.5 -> -0.1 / 9.61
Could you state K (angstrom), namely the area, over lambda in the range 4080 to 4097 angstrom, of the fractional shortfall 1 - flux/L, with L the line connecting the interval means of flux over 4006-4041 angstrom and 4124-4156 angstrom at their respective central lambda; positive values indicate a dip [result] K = 1.3 angstrom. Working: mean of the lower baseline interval 9.7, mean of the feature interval 8.68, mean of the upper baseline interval 9.21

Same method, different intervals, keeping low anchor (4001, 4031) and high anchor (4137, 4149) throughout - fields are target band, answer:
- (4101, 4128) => 3.07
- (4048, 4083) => -0.54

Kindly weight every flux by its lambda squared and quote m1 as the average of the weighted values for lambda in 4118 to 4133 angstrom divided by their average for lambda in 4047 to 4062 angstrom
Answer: 0.9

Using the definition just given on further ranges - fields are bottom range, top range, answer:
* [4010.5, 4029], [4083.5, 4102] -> 0.89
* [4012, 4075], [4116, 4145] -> 0.97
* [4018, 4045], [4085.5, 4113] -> 0.85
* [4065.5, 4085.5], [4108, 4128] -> 0.91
